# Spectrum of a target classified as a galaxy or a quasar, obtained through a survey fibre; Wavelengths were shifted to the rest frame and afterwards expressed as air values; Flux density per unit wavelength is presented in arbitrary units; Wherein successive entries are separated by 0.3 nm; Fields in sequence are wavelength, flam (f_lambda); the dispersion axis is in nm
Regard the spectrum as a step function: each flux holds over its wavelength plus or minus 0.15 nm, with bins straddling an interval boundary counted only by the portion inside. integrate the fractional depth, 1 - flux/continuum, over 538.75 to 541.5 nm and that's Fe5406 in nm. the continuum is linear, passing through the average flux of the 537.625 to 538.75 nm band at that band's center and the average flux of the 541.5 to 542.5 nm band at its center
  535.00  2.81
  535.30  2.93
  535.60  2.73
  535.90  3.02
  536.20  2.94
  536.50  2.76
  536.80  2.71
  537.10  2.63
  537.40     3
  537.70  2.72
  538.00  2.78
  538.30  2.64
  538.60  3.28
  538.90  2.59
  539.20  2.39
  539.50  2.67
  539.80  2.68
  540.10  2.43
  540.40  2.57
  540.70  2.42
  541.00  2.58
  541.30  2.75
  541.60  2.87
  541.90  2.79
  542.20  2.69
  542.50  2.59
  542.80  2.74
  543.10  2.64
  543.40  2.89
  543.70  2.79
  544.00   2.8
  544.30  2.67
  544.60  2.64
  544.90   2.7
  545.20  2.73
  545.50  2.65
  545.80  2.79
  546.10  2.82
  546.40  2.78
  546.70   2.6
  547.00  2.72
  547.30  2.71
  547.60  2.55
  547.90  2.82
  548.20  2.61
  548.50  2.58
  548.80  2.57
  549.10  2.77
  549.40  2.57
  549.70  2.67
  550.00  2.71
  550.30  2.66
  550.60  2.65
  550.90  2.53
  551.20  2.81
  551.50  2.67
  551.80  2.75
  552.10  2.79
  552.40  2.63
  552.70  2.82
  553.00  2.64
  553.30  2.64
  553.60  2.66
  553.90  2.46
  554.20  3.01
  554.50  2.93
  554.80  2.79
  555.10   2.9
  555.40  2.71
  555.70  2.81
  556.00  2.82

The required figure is 0.231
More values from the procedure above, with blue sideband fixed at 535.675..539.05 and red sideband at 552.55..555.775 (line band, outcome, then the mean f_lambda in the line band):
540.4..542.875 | 0.120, 2.67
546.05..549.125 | 0.119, 2.68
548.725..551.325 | 0.107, 2.66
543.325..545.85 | 0.056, 2.73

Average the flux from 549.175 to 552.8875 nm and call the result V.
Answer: 2.69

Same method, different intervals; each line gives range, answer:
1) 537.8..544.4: 2.69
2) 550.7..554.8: 2.72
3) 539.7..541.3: 2.55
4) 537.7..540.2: 2.69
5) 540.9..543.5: 2.73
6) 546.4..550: 2.66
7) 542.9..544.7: 2.74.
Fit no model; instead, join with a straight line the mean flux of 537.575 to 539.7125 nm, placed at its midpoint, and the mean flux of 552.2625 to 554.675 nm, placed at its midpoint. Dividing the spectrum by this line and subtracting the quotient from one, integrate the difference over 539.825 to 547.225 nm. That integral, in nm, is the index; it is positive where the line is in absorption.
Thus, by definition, 0.08 nm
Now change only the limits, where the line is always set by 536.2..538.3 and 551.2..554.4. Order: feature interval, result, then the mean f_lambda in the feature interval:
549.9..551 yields 0.034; 2.64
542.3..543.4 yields 0.024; 2.69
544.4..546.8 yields 0.022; 2.72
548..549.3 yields 0.044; 2.64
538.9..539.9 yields 0.067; 2.58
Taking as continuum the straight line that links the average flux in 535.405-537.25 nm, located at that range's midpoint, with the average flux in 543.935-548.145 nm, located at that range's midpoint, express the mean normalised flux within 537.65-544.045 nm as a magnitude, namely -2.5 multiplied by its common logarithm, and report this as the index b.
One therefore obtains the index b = 0.03 mag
